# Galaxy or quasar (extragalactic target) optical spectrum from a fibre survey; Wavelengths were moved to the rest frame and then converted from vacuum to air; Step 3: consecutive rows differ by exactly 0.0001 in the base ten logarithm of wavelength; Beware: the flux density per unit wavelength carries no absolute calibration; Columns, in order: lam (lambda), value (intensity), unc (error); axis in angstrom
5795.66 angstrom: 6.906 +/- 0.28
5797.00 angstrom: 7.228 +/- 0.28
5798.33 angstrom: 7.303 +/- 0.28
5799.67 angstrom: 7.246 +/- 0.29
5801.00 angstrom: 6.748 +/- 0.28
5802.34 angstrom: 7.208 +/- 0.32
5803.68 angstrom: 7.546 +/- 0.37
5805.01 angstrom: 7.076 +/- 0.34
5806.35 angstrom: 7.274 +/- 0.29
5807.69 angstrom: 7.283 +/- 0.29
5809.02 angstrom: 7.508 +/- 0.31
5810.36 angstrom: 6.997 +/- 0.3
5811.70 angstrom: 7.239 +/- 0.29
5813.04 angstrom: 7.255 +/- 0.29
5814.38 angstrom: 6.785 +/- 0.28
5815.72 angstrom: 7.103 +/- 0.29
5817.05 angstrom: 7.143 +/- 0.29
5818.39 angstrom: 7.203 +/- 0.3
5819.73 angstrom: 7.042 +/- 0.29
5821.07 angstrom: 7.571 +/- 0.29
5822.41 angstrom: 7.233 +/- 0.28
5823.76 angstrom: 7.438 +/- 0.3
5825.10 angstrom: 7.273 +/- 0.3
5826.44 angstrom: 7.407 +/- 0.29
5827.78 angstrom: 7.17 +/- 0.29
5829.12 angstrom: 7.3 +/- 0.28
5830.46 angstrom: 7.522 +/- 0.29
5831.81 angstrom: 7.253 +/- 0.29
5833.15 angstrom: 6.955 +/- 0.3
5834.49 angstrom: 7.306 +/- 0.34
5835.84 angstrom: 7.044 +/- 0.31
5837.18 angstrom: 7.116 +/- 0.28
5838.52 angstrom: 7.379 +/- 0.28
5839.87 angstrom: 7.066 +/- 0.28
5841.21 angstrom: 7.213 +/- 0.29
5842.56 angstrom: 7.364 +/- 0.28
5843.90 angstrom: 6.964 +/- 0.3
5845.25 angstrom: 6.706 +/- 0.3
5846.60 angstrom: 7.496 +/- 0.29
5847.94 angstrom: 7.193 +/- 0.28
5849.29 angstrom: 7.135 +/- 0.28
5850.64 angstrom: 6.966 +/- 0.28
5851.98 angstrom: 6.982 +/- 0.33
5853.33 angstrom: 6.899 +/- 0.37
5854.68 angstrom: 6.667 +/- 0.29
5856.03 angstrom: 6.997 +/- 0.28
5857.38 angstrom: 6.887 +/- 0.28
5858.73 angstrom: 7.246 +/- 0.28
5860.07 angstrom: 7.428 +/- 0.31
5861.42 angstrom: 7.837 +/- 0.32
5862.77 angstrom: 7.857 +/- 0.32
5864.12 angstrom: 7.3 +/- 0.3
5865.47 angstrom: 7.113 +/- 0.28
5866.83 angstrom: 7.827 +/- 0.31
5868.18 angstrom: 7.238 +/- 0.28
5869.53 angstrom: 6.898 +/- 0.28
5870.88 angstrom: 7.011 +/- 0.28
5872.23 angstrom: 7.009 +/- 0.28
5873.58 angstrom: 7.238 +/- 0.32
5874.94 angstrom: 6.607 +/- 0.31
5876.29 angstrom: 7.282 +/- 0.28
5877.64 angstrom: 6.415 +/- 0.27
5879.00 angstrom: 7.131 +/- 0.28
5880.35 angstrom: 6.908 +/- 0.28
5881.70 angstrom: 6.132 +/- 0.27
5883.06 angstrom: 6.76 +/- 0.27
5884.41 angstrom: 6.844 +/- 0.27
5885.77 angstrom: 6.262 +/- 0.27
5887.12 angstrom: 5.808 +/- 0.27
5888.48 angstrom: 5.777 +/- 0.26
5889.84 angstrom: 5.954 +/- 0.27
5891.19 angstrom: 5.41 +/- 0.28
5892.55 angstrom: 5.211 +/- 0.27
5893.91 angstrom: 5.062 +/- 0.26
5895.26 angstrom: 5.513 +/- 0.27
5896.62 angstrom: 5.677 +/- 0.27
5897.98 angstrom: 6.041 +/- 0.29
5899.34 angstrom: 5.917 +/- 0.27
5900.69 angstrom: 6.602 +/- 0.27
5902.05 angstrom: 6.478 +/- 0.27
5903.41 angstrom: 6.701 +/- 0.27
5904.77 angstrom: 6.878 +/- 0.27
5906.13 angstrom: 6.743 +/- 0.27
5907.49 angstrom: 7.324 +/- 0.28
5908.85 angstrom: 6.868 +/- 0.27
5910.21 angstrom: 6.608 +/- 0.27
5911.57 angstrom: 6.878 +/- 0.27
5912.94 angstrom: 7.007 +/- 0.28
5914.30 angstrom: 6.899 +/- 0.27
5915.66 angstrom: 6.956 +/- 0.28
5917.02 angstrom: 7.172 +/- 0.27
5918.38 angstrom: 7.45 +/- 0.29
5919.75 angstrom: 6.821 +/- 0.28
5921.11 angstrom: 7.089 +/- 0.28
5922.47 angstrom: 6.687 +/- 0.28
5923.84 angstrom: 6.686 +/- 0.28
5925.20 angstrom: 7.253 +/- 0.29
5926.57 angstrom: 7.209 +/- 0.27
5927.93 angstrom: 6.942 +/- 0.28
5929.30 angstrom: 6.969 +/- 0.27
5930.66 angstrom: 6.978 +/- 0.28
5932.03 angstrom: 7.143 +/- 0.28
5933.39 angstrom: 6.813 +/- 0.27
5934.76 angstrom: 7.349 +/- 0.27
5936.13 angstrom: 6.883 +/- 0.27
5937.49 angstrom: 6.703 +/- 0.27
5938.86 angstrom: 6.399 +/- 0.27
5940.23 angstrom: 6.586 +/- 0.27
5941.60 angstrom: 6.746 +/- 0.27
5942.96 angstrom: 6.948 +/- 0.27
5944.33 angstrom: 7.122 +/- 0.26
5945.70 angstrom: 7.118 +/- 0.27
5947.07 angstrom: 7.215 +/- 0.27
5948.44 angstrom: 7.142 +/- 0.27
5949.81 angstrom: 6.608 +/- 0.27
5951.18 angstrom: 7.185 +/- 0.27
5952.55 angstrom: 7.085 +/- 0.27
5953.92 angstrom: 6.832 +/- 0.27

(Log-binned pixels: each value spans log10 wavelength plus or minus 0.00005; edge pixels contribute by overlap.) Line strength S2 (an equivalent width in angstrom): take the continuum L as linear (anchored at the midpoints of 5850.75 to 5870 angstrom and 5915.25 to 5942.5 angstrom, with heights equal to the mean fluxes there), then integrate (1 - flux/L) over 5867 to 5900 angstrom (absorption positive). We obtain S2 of 3.6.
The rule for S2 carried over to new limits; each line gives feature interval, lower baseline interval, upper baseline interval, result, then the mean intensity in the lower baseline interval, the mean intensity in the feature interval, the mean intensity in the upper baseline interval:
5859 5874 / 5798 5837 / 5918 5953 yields -0.5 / 7.22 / 7.34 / 6.96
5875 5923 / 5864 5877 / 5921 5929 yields 3.8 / 7.14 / 6.5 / 6.97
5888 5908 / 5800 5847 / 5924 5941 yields 2.7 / 7.2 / 6.08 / 6.93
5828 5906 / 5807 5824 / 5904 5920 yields 3.1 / 7.21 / 6.8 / 6.97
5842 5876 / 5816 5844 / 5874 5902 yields -2.3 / 7.24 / 7.16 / 6.18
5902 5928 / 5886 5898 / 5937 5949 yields -3.2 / 5.61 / 6.94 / 6.89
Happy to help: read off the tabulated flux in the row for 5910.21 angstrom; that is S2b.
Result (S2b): 6.608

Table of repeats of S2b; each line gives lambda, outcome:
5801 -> 6.748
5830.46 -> 7.522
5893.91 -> 5.062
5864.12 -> 7.3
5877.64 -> 6.415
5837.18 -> 7.116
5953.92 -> 6.832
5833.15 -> 6.955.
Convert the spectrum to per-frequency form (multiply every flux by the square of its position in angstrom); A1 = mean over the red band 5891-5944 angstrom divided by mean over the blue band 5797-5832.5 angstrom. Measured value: 0.96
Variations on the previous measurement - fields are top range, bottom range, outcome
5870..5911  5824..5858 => 0.91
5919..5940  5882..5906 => 1.15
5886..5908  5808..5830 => 0.86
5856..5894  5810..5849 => 0.95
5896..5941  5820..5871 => 0.97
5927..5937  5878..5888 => 1.09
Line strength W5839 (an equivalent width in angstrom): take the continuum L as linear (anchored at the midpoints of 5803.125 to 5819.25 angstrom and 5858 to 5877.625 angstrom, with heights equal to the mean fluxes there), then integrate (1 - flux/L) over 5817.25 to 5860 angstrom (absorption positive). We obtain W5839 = 0.4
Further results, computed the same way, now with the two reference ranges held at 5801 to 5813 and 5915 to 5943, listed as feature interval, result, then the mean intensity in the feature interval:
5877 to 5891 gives 1.4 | 6.36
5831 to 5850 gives 0.0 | 7.16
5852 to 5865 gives -0.2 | 7.22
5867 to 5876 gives 0.0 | 7.06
